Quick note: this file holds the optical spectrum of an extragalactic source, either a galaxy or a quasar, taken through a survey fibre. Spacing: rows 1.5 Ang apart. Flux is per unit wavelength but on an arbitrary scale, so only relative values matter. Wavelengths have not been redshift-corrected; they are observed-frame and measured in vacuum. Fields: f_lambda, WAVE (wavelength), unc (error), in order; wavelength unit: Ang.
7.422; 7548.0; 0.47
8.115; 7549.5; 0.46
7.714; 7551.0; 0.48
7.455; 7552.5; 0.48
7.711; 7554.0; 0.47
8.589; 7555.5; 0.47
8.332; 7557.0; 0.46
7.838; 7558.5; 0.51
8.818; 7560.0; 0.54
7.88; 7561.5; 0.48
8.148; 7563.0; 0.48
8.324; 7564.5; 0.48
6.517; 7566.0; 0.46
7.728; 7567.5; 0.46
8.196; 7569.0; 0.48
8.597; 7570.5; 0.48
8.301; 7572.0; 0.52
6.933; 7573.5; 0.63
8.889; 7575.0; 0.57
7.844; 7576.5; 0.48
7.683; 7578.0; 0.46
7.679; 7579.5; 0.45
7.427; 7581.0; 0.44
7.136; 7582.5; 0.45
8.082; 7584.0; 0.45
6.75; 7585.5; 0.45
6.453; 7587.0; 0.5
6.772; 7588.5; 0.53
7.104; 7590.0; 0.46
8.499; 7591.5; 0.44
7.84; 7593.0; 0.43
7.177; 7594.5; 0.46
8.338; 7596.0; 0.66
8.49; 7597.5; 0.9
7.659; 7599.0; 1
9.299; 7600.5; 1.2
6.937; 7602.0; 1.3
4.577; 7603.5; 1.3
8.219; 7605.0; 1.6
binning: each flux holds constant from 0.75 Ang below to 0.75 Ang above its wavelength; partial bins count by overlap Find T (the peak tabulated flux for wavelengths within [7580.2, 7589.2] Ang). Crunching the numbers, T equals 8.082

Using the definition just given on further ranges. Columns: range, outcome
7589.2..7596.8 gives 8.499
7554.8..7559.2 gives 8.589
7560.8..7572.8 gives 8.597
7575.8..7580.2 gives 7.844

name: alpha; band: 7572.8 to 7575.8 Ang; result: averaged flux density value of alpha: 7.93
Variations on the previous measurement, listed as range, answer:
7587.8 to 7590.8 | 6.97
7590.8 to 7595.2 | 7.84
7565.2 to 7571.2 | 7.76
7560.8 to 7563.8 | 8.02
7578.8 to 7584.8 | 7.57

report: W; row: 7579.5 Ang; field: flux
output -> 7.679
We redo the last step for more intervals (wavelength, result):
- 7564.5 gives 8.324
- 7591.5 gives 8.499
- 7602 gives 6.937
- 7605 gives 8.219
